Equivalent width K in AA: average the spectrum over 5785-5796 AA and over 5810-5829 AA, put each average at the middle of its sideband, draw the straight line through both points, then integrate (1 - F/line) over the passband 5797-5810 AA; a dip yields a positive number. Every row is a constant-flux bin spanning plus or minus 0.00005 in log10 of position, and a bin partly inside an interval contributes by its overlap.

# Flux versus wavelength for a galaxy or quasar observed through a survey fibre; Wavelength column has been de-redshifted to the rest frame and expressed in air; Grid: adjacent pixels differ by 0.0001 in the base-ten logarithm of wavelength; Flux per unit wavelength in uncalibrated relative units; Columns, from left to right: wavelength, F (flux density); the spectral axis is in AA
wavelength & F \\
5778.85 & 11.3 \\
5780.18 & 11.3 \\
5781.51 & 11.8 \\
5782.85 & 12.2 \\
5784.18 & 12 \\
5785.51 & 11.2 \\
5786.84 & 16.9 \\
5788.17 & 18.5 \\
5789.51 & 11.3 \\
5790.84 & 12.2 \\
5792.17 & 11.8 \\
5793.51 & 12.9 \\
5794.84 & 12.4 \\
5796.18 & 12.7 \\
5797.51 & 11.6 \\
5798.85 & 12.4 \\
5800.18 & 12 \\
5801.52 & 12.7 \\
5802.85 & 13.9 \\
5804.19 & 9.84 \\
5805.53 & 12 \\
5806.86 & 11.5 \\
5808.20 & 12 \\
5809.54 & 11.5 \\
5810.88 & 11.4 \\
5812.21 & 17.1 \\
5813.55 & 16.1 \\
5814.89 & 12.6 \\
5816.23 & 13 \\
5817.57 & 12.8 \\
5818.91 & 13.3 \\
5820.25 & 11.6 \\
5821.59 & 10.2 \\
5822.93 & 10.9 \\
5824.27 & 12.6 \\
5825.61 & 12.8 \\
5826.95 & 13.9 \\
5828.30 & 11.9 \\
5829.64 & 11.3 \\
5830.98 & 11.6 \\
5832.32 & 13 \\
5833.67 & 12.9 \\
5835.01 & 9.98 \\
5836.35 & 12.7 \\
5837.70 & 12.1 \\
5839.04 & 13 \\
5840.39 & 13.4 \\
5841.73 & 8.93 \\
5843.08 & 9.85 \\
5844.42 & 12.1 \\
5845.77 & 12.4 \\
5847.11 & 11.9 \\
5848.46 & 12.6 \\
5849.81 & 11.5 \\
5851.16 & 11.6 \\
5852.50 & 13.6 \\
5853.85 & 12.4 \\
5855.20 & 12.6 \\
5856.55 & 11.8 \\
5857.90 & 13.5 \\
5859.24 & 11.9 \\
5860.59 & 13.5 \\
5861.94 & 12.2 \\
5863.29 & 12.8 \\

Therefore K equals 1.2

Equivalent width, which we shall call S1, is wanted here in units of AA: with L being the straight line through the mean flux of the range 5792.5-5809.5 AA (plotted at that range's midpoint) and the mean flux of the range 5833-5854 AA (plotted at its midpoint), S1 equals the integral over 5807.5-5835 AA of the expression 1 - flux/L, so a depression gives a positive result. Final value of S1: -1.2 AA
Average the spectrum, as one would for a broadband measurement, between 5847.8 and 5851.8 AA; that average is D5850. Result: 11.9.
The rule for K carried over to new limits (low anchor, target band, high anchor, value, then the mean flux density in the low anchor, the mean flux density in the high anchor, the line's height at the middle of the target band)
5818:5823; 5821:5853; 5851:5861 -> 0.4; 11.6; 12.7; 12.1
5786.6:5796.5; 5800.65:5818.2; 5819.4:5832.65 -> -0.2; 13.5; 12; 12.7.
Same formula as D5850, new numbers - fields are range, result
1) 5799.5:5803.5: 12.9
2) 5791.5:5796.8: 12.4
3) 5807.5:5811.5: 11.6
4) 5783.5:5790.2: 14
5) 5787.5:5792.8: 13.5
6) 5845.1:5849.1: 12.3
